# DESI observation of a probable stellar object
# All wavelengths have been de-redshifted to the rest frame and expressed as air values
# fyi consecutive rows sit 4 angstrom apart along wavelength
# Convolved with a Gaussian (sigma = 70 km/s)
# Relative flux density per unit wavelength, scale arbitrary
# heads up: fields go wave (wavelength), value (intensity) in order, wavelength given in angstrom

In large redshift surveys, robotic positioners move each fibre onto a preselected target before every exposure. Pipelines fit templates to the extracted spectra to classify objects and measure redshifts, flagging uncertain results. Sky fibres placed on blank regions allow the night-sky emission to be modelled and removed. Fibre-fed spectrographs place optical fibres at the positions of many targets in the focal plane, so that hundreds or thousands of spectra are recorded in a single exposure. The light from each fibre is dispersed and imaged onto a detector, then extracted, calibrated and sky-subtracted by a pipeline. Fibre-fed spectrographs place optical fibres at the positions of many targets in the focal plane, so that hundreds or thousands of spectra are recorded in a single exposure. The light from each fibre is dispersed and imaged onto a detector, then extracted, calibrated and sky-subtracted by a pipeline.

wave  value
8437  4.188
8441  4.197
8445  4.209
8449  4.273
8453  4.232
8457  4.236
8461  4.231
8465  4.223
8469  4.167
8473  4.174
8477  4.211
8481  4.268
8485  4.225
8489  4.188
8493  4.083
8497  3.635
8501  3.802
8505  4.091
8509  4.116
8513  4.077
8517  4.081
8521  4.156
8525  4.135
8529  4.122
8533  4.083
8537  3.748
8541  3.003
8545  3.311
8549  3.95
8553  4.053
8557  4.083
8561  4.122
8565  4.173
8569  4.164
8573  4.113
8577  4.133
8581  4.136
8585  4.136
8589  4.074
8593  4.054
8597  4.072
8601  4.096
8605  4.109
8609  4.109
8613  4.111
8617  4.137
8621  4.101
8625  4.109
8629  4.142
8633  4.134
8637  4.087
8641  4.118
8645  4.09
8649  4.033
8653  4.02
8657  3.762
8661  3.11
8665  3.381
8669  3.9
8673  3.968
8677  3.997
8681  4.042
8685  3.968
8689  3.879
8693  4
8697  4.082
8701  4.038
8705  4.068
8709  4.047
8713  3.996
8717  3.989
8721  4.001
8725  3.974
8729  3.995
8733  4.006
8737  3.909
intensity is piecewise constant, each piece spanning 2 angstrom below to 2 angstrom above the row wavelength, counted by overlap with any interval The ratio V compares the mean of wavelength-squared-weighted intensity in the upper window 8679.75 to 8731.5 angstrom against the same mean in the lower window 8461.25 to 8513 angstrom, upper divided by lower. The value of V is 1.03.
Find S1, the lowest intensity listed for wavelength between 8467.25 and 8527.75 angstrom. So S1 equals 3.635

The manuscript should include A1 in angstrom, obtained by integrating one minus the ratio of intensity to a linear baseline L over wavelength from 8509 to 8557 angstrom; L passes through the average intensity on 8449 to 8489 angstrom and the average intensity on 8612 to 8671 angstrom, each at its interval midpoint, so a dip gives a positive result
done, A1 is 2.5 angstrom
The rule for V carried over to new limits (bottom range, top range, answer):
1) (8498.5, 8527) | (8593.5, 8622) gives 1.03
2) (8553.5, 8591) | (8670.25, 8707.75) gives 1.00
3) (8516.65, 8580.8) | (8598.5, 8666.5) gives 1.02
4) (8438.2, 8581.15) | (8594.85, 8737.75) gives 1.02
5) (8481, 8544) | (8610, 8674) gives 1.03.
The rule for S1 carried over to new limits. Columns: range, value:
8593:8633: 4.054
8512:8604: 3.003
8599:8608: 4.096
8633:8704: 3.11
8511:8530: 4.077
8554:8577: 4.083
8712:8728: 3.974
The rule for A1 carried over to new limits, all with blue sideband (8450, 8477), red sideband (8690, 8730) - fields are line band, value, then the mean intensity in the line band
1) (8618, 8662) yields 0.8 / 4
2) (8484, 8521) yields 1.3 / 4.03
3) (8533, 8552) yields 2.5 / 3.59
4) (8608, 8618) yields -0.1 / 4.12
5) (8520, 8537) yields 0.3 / 4.08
